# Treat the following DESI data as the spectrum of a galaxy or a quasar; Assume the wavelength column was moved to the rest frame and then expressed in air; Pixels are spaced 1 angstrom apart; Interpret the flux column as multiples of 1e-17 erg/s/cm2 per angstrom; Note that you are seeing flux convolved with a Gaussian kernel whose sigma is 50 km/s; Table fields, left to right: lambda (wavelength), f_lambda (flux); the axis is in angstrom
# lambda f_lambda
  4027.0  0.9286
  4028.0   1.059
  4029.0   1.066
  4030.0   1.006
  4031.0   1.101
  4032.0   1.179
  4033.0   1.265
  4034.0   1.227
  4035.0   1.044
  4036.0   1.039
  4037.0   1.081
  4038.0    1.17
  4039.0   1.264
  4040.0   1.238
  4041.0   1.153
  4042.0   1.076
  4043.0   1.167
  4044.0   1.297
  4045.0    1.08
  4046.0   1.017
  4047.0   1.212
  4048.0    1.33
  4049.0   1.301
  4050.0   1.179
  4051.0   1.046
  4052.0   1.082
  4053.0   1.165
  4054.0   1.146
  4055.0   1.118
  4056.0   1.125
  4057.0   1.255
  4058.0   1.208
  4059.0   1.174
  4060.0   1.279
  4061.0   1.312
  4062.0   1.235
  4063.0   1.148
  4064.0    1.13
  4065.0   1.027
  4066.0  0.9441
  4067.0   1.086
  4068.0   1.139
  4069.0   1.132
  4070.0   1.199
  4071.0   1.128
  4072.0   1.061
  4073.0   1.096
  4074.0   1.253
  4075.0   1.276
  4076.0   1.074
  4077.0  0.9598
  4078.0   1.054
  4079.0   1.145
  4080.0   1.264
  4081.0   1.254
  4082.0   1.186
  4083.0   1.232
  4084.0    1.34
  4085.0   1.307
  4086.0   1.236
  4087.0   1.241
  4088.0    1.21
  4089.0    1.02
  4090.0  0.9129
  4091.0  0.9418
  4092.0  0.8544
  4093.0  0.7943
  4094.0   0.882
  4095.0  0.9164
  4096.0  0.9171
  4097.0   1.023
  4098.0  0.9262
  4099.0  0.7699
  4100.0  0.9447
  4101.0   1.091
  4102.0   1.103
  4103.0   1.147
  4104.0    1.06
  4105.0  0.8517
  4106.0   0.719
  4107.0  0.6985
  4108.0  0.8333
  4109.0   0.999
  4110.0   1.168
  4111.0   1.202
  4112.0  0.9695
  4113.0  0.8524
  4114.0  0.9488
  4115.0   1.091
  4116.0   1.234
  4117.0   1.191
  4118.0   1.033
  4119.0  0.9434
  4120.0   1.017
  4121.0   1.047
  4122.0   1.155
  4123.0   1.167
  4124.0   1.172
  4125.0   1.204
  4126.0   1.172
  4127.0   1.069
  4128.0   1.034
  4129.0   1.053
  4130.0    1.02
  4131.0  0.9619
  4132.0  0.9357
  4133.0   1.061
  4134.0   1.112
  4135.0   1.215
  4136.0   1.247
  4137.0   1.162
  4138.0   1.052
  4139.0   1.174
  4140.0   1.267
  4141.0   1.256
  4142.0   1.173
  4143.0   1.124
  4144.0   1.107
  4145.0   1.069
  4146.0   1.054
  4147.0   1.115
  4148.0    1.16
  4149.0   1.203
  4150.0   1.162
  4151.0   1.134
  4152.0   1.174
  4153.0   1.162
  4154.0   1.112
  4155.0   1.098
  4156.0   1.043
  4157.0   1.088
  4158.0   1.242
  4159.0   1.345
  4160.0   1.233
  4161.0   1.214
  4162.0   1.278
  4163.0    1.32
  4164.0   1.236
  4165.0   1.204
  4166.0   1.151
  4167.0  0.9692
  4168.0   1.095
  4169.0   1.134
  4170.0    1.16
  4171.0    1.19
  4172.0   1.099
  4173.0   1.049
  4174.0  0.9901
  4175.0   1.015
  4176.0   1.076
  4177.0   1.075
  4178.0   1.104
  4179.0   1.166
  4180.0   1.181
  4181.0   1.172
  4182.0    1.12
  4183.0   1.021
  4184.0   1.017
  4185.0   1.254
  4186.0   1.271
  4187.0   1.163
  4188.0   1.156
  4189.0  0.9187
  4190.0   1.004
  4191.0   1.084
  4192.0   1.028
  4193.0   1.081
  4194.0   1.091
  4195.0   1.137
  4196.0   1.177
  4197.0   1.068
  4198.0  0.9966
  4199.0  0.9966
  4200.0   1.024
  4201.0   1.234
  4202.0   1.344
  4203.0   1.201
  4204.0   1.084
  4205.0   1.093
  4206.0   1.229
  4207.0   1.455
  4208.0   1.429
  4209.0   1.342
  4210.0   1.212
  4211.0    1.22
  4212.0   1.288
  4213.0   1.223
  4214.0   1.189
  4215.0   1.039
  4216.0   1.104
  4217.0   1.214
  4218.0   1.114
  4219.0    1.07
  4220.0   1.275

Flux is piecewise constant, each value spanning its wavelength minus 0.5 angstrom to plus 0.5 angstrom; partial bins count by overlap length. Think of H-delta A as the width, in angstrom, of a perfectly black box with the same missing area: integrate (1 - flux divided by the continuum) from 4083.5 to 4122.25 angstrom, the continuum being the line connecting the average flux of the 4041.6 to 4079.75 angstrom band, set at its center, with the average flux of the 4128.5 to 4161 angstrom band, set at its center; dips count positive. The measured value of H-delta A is 4.4 angstrom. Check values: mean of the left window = 1.15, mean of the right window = 1.14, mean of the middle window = 1.01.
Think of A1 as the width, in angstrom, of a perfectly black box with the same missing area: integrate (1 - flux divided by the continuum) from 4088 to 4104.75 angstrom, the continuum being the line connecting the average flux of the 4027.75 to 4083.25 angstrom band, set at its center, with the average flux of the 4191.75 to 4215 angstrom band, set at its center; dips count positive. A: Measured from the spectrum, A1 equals 2.8 angstrom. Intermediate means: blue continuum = 1.15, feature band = 0.962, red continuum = 1.18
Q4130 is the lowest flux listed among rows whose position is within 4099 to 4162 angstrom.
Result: 0.6985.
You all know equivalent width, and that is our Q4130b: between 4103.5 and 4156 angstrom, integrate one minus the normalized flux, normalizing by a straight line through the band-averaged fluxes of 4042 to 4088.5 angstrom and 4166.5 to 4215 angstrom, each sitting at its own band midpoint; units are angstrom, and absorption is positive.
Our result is 3.3 angstrom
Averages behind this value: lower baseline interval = 1.17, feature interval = 1.08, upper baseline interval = 1.14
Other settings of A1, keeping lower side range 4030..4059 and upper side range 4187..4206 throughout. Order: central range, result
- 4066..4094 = 0.7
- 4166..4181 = 0.2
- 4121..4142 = 0.0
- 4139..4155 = -0.4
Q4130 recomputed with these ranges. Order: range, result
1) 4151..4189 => 0.9187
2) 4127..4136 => 0.9357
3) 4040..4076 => 0.9441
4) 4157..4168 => 0.9692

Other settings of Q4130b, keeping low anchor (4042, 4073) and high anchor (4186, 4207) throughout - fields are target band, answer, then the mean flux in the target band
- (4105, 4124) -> 2.08 angstrom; 1.01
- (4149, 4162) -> -0.51 angstrom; 1.17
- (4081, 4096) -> 0.91 angstrom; 1.08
